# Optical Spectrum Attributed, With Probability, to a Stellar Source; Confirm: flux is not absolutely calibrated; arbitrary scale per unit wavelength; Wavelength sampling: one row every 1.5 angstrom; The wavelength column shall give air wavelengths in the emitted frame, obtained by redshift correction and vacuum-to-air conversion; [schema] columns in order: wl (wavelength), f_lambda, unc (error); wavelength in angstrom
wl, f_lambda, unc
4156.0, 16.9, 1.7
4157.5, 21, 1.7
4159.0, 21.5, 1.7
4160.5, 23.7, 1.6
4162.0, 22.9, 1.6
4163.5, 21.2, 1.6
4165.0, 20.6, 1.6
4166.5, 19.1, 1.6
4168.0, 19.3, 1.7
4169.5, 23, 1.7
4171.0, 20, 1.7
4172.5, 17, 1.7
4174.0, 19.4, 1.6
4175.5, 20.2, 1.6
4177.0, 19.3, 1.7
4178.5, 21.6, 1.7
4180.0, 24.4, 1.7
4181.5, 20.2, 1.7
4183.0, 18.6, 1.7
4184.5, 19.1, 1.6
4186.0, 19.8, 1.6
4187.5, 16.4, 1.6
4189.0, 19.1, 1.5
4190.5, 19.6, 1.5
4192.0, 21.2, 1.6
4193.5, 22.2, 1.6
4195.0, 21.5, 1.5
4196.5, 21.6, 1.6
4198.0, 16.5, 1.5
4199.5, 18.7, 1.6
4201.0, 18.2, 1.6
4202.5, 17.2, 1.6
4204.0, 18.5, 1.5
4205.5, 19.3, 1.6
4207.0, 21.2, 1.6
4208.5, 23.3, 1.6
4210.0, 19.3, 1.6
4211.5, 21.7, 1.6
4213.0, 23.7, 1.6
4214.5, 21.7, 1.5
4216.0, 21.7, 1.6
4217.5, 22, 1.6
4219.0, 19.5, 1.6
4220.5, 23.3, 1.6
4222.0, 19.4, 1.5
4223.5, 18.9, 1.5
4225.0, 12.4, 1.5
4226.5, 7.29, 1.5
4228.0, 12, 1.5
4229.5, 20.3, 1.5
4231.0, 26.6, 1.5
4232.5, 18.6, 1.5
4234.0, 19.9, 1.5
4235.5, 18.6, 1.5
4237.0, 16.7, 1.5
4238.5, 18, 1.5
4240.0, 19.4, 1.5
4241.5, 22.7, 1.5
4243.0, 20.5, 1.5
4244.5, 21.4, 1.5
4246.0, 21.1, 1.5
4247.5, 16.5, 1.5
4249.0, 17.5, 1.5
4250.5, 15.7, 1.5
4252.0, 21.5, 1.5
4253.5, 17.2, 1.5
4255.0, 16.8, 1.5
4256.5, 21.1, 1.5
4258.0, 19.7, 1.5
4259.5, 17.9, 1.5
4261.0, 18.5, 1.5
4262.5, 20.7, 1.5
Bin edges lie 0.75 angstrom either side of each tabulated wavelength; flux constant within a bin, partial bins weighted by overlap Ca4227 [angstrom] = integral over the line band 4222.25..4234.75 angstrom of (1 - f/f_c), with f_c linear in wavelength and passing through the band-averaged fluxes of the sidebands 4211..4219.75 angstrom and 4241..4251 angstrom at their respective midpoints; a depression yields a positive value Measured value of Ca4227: 2.16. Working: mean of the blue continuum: 21.7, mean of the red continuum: 19.4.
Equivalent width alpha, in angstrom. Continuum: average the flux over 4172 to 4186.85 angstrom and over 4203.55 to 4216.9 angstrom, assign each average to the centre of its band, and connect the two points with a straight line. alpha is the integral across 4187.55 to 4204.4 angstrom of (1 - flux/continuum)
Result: 1.0 angstrom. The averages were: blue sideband 20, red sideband 21.2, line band 19.4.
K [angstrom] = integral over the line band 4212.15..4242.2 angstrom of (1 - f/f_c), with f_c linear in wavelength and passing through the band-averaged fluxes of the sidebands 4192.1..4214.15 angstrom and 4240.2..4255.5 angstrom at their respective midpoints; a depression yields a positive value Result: 0.8 angstrom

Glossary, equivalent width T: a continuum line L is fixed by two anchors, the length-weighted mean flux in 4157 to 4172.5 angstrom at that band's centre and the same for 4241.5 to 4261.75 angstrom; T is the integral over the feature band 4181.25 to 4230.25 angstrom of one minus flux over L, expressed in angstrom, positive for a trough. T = 2.1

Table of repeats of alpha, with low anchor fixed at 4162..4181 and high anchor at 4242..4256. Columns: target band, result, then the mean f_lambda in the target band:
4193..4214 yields -0.4 angstrom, 20.2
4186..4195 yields 0.1 angstrom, 19.9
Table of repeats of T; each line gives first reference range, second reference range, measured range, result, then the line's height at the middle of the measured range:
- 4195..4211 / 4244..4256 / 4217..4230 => 1.4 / 19.1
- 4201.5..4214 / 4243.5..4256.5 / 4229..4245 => -0.8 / 19.2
